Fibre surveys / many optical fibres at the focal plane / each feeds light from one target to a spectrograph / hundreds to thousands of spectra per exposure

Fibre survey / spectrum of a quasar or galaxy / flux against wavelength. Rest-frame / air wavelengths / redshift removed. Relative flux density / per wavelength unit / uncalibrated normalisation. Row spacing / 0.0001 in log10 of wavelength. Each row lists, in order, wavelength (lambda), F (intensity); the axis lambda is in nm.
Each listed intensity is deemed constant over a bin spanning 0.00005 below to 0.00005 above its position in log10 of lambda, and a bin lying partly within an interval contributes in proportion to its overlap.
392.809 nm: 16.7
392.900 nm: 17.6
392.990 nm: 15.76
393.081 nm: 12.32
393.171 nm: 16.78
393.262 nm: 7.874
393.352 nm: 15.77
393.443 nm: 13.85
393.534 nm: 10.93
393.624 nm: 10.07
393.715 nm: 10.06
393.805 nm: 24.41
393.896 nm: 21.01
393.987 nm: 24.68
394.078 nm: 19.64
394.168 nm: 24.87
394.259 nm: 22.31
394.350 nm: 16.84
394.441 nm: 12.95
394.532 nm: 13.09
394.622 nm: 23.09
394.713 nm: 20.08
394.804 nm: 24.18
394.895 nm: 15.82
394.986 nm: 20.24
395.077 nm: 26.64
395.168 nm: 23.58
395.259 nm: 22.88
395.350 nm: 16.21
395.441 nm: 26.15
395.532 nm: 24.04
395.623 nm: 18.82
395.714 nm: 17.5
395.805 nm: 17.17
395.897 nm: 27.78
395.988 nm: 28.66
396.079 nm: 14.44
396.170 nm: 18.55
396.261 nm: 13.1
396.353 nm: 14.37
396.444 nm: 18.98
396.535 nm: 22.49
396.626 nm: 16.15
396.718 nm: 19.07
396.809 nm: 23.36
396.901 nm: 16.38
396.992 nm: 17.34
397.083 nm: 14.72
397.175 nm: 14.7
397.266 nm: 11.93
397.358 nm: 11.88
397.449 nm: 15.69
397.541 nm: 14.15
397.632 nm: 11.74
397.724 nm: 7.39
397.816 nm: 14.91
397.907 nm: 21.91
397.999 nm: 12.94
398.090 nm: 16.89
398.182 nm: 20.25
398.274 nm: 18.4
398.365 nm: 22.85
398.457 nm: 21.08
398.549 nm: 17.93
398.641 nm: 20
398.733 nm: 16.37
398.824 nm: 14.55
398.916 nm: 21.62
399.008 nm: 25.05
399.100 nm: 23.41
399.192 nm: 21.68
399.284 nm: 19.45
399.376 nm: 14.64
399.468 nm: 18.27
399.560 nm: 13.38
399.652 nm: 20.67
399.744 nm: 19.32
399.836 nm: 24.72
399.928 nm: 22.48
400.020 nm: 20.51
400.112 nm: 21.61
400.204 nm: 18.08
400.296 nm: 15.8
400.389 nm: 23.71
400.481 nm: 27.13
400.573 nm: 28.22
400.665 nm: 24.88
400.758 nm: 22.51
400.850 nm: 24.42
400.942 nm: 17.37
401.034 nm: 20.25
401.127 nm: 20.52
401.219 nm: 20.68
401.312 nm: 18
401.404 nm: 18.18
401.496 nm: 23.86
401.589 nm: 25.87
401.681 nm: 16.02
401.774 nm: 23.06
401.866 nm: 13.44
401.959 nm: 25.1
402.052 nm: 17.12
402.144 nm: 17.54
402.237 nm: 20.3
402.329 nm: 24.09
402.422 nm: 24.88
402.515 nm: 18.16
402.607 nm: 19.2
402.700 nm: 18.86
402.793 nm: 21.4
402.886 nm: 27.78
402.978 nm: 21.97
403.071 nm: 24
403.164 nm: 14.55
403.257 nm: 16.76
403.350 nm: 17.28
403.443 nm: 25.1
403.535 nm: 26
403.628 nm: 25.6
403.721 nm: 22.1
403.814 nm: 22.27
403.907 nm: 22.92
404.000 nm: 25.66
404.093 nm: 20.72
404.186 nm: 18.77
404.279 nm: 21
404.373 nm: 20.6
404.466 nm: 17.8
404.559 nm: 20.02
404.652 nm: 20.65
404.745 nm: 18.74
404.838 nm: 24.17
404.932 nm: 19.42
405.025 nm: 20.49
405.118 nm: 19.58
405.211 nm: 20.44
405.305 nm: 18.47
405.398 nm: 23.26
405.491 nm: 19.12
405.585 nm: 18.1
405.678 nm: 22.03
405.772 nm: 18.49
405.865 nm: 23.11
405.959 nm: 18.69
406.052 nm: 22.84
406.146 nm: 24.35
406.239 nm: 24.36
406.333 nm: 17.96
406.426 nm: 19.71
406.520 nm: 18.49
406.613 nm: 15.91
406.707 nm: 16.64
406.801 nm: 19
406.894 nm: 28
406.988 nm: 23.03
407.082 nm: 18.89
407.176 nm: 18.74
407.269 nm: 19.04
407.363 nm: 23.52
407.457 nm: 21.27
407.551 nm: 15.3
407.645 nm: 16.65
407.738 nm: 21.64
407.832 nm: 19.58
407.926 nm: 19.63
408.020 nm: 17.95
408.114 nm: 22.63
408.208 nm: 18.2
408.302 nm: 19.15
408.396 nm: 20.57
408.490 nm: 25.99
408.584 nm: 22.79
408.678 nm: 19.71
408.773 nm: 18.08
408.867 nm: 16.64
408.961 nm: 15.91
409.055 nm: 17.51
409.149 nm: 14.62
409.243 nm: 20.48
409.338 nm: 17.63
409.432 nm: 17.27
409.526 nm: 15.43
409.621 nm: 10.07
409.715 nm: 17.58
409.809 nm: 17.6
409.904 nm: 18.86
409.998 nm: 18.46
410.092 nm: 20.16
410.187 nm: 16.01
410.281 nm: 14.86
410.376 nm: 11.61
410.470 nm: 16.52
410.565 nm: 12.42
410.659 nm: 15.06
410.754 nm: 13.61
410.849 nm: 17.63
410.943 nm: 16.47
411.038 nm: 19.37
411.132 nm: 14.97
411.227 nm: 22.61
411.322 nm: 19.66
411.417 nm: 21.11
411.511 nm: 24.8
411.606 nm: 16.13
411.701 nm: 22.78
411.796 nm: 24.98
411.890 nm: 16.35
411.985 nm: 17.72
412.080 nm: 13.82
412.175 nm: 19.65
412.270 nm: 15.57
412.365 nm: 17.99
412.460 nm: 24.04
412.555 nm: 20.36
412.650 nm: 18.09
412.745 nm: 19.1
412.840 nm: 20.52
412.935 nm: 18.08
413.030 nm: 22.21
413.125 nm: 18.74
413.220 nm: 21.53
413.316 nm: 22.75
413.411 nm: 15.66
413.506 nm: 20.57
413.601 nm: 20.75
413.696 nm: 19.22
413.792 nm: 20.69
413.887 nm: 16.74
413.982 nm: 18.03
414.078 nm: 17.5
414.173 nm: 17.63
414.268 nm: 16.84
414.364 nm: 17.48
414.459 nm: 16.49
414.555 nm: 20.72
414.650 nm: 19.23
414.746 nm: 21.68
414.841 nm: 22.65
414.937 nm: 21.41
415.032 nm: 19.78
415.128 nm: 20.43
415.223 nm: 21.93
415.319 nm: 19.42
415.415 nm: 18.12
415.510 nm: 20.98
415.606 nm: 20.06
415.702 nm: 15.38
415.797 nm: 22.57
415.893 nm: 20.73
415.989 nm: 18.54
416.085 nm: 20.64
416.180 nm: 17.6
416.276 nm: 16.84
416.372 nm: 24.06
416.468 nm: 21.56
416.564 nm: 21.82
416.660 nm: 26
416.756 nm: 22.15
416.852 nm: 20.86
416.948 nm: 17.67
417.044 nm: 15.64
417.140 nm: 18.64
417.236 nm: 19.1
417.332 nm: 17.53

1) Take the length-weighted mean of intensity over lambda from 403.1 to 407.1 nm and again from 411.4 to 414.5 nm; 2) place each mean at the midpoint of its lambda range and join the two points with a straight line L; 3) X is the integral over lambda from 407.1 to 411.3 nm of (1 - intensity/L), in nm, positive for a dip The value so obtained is 0.42 nm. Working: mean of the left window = 20.7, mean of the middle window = 18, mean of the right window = 19.2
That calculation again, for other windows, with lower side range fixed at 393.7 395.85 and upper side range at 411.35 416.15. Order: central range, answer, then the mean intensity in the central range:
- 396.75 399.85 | 0.41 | 17.6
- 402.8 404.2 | -0.15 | 22.2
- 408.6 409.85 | 0.18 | 17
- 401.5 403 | -0.07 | 21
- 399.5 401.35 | -0.10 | 21.2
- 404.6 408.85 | -0.09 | 20.3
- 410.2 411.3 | 0.21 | 16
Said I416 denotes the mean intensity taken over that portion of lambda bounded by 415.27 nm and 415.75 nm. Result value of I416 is 18.8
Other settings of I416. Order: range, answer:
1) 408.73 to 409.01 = 16.9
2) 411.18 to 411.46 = 21.1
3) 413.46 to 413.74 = 20.2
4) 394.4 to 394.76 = 17.4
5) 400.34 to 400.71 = 25.9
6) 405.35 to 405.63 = 20.2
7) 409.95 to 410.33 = 17.4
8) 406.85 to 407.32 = 21.5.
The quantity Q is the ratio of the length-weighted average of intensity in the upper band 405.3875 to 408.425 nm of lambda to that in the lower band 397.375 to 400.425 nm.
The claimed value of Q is 1.1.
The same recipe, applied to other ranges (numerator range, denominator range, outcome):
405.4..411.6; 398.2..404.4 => 0.90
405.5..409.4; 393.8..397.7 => 1.04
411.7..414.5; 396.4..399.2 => 1.08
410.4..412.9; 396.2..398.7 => 1.11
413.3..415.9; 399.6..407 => 0.92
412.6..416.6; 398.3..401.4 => 0.95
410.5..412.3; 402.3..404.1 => 0.83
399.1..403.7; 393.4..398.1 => 1.16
